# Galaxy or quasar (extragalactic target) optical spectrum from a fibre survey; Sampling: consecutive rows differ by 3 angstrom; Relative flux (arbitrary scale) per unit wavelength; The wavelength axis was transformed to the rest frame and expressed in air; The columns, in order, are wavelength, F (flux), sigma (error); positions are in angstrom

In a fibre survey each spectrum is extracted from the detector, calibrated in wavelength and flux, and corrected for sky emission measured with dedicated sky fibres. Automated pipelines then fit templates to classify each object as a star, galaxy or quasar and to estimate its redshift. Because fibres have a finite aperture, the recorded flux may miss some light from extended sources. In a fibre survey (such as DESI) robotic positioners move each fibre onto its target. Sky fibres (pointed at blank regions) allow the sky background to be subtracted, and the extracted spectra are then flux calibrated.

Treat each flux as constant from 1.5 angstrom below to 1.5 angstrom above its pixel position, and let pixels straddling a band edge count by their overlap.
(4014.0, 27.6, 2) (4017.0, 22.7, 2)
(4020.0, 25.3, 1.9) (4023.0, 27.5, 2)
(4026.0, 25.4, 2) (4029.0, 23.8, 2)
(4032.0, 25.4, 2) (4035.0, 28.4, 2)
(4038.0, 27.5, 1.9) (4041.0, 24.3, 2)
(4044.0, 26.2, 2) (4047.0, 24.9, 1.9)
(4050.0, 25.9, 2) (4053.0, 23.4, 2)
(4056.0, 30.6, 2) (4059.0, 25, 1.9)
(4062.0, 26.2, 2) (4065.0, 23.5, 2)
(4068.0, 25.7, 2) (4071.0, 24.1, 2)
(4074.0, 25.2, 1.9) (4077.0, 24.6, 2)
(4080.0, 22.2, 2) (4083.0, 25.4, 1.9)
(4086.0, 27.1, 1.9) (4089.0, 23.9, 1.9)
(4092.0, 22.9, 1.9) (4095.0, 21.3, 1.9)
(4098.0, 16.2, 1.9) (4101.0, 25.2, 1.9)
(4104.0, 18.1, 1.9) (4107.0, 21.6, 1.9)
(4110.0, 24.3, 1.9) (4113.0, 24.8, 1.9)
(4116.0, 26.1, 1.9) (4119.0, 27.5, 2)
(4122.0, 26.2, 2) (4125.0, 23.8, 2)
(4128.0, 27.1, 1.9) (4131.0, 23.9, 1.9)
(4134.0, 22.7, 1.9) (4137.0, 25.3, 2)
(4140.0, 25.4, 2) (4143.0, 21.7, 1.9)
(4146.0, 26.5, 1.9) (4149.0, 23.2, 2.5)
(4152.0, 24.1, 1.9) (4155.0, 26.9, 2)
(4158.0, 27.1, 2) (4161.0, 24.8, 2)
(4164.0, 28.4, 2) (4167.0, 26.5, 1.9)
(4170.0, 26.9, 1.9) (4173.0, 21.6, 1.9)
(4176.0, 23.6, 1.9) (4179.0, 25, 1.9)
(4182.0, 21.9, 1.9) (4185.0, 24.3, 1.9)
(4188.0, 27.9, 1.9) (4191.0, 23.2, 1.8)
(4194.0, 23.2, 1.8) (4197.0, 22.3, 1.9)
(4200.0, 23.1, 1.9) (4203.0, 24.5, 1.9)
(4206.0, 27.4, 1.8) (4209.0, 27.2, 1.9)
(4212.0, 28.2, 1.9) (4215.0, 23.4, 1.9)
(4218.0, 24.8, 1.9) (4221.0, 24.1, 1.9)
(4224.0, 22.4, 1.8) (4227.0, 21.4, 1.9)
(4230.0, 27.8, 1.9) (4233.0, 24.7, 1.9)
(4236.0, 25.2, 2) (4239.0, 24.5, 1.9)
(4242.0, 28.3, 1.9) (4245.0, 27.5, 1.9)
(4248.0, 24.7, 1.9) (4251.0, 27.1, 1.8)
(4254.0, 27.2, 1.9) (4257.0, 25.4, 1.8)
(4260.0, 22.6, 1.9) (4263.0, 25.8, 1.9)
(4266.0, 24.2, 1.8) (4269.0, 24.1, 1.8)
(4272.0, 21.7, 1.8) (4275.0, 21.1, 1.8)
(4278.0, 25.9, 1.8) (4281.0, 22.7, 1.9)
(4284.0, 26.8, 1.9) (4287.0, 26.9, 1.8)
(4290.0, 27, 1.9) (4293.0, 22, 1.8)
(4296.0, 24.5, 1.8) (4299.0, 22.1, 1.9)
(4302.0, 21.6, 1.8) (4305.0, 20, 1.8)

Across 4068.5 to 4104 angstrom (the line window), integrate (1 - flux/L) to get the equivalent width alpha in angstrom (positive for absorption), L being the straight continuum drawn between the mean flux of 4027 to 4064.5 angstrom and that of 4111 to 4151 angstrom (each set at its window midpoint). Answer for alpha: 3.0 angstrom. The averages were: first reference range 25.9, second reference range 24.9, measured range 23.3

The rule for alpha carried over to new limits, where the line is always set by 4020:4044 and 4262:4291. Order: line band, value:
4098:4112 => 2.10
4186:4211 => 0.11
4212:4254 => -0.75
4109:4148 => 0.65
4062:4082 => 1.07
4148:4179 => -0.12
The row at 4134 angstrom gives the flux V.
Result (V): 22.7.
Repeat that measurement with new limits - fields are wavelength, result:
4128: 27.1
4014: 27.6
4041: 24.3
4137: 25.3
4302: 21.6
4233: 24.7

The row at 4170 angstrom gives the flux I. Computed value 26.9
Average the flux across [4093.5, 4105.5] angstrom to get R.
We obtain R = 20.2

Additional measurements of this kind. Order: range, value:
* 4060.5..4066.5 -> 24.8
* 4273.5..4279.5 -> 23.5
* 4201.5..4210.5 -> 26.4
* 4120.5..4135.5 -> 24.7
